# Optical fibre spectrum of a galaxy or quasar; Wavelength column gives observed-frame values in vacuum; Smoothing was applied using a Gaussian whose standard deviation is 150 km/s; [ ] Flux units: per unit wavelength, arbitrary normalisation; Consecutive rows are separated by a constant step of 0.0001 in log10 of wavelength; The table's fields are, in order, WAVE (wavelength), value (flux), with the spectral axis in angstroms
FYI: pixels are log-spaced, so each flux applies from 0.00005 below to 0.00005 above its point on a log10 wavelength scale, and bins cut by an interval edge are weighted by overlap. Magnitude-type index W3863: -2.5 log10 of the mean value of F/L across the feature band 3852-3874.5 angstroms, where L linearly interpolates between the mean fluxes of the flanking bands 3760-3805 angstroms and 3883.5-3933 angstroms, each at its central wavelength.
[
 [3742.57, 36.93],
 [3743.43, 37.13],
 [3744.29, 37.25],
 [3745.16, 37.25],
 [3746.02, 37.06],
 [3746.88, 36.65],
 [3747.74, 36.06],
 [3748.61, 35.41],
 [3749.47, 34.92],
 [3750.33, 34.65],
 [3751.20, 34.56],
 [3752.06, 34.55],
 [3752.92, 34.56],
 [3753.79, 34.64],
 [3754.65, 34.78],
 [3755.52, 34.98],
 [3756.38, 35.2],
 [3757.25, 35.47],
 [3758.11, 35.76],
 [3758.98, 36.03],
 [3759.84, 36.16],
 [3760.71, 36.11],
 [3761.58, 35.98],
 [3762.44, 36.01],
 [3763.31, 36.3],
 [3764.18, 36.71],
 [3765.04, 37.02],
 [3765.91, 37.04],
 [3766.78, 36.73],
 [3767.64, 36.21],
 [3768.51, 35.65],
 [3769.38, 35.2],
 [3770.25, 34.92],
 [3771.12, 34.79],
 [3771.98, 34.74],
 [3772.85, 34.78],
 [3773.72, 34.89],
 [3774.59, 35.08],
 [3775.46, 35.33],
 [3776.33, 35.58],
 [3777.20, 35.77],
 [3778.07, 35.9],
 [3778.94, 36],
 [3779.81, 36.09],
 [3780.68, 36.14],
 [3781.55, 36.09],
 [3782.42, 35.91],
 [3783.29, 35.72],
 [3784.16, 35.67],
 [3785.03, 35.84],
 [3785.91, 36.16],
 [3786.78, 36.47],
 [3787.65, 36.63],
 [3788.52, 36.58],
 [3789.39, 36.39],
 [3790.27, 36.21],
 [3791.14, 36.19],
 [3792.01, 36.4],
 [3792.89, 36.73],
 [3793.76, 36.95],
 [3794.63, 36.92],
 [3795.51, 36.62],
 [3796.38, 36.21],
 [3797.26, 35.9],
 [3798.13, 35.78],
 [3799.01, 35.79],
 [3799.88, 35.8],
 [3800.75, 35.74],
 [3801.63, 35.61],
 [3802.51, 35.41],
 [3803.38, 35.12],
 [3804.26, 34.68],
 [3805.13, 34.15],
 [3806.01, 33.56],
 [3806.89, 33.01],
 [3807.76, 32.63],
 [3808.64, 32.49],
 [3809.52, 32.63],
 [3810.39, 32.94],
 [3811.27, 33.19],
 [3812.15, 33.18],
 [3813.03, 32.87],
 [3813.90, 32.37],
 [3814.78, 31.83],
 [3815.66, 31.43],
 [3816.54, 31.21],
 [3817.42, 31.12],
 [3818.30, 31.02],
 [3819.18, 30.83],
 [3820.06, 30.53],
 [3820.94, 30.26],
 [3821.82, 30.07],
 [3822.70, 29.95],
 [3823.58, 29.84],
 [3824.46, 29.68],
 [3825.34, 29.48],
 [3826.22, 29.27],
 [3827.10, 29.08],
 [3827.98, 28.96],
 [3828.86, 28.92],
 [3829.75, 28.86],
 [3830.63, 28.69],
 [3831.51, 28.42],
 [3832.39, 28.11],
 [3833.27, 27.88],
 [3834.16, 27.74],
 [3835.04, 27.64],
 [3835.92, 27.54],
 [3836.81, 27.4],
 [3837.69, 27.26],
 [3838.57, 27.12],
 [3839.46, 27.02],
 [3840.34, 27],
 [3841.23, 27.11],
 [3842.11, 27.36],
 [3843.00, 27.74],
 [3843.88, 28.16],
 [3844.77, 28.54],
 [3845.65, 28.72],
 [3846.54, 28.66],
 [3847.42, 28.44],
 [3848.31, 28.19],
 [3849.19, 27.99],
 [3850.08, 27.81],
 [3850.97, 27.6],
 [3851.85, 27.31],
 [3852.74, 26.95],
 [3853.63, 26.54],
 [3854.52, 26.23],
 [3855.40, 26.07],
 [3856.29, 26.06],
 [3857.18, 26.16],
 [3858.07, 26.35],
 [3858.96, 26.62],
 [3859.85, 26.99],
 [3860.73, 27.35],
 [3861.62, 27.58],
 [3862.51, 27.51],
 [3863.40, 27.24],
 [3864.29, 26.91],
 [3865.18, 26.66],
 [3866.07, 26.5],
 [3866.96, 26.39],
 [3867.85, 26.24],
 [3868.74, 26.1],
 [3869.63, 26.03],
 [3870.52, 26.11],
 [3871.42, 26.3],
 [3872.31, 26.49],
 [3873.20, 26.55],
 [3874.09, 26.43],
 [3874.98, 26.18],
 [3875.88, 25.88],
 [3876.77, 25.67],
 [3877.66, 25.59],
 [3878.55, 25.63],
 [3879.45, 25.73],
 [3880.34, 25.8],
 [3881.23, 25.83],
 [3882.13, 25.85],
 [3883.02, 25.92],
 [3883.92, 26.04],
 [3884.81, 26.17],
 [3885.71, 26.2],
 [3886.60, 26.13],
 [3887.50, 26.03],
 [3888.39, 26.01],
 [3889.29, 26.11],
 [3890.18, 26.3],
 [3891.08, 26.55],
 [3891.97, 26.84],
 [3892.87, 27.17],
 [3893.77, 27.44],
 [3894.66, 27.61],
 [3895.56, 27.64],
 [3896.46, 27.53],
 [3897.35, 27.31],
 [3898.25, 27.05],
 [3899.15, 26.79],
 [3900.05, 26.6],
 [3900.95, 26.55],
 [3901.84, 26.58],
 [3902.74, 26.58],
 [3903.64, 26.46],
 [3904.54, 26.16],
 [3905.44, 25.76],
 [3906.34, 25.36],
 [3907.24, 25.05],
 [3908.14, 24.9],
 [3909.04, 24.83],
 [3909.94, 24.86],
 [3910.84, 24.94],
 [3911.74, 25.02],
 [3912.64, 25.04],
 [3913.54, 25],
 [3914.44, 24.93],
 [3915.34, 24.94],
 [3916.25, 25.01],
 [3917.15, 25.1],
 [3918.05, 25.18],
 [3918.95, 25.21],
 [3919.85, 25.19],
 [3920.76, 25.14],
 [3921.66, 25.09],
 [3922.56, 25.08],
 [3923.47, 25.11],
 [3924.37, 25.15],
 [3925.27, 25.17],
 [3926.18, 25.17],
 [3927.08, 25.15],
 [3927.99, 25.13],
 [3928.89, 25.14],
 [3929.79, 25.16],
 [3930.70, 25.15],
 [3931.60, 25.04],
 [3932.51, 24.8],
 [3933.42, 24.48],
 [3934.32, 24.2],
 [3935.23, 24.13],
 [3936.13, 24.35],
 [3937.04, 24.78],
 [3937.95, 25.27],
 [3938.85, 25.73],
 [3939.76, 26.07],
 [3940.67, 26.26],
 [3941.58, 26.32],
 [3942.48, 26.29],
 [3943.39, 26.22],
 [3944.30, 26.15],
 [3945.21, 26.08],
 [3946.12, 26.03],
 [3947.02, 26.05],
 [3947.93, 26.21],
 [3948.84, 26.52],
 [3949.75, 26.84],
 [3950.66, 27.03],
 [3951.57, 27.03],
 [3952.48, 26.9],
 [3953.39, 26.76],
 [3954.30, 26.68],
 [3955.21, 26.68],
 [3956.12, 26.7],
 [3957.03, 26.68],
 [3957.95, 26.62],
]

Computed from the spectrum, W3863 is 0.11 mag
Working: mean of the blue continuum 35.9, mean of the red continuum 25.8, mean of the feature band 26.6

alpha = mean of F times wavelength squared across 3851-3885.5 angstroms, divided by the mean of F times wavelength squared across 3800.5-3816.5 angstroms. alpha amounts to 0.81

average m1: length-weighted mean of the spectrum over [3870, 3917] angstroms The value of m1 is 26.1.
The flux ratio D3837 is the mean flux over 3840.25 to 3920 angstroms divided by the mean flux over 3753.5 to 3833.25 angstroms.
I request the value 0.78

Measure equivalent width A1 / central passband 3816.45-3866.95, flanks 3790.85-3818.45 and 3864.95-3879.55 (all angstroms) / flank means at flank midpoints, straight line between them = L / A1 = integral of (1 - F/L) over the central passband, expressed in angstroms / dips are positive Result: 2.9 angstroms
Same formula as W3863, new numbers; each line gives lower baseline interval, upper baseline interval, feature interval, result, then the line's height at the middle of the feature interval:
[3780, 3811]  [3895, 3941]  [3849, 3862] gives 0.14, 30.6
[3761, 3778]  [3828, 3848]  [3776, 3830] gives -0.06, 31.9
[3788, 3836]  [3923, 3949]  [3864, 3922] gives 0.07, 27.9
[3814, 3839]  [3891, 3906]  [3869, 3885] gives 0.06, 27.6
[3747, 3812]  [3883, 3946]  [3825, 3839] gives 0.12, 31.7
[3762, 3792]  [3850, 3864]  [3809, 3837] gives 0.02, 30.7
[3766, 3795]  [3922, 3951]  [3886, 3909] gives 0.07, 28.1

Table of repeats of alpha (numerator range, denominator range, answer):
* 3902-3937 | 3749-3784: 0.76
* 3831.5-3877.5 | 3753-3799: 0.79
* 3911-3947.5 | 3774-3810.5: 0.76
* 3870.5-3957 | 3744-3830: 0.80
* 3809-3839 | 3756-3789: 0.86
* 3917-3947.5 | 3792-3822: 0.80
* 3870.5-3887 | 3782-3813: 0.77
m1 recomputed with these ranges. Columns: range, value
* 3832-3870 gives 27.2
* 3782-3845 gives 32.1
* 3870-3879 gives 26.1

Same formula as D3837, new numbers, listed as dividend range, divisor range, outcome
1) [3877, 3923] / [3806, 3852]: 0.88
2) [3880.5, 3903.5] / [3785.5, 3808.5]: 0.75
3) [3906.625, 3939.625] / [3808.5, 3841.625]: 0.84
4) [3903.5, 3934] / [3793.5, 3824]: 0.75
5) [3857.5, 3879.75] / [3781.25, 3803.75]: 0.73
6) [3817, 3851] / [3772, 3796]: 0.79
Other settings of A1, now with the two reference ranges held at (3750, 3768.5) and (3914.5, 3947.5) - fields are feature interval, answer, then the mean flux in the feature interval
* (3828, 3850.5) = 2.1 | 28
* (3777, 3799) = -1.5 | 36.2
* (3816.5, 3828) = 0.6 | 30.1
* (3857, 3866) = 0.8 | 26.9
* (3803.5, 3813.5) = -0.2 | 33.3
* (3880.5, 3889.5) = 0.7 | 26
